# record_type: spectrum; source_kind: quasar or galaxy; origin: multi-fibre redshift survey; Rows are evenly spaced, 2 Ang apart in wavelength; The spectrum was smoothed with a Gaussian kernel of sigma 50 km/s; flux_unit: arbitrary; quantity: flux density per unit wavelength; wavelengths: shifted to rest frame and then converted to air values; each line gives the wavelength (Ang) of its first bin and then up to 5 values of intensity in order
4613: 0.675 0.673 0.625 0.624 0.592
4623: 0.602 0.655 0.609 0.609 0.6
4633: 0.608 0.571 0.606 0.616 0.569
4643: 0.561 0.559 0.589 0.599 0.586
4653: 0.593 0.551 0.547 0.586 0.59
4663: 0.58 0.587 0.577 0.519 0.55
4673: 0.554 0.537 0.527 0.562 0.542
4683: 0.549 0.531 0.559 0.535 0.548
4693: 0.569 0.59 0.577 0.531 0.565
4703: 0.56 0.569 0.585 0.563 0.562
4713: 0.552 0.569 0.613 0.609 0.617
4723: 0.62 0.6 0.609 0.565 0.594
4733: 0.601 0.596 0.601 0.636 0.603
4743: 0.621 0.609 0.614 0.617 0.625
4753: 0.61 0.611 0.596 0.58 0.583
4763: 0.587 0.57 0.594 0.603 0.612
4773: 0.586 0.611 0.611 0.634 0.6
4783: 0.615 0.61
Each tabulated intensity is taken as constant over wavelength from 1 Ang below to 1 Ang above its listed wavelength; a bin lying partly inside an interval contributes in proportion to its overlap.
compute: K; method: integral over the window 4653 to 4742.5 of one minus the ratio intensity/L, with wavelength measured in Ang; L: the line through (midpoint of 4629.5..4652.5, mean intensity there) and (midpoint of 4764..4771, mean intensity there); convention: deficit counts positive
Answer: 2.6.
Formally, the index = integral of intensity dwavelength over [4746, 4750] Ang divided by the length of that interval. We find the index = 0.615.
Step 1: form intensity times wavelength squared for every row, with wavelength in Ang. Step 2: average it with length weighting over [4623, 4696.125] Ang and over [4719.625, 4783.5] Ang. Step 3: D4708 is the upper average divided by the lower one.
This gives 1.1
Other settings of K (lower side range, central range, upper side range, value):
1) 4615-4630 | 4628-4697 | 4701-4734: 4.2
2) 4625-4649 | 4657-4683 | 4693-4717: 1.0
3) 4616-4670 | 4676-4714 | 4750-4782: 2.4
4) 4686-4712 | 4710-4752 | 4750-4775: -1.6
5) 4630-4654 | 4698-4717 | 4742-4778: 1.0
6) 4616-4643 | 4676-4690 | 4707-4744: 1.3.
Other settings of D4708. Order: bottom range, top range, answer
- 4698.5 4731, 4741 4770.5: 1.05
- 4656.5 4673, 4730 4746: 1.11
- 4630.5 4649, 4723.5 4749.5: 1.07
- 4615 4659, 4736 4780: 1.07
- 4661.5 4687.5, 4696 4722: 1.06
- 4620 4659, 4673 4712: 0.96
